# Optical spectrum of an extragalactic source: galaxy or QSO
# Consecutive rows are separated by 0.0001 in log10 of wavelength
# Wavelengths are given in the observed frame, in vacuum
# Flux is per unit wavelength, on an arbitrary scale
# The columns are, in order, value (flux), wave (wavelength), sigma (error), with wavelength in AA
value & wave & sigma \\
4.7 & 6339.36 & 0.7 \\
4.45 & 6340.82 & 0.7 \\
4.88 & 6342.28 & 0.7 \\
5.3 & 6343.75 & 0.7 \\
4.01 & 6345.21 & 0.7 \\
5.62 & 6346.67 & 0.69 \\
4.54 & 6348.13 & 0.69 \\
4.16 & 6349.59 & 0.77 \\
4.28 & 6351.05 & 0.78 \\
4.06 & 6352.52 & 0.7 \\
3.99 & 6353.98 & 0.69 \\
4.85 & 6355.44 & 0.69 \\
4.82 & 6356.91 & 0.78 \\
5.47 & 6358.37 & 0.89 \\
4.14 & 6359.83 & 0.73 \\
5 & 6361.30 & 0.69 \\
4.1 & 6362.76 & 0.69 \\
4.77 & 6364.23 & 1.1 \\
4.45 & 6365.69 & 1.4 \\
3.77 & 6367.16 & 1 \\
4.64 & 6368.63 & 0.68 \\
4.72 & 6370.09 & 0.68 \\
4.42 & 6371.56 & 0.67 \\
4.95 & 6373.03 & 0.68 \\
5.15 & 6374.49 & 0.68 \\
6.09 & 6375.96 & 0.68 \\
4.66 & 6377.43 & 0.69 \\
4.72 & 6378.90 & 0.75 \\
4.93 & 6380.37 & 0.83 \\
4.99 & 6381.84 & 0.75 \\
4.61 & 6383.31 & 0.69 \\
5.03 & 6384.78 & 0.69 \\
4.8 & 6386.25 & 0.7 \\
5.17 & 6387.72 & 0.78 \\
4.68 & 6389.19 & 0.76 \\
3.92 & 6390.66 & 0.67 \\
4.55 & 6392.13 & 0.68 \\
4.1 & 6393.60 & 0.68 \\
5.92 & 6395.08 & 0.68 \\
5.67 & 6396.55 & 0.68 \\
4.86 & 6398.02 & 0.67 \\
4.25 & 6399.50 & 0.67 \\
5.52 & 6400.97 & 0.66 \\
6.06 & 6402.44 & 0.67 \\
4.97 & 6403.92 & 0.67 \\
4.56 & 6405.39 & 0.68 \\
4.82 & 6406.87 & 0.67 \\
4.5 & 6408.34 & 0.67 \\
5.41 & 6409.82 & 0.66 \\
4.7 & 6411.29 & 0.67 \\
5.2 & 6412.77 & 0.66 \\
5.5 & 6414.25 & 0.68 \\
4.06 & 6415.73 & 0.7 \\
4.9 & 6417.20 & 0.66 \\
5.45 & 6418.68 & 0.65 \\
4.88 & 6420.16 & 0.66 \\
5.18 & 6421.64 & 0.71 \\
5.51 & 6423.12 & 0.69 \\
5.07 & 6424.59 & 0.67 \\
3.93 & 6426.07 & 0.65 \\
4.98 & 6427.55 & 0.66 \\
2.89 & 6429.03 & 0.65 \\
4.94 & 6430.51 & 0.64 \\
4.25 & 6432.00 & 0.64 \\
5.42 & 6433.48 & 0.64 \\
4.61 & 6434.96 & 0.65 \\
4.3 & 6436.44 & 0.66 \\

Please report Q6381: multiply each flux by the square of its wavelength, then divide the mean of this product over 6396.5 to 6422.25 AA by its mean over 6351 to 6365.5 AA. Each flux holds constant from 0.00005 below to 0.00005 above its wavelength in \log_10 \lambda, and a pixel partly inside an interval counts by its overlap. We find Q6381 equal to 1.1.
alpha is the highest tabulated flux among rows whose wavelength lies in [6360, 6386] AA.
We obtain 6.09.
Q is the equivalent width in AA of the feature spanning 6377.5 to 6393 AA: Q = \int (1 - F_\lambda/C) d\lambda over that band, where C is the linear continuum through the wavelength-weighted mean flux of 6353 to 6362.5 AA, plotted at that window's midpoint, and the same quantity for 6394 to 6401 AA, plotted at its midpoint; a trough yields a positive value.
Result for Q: 0.8 AA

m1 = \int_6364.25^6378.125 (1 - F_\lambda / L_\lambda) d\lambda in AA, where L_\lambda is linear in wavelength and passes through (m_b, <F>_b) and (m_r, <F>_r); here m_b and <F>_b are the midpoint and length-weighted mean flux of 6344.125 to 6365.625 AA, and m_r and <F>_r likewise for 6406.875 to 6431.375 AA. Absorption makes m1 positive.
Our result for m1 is -0.4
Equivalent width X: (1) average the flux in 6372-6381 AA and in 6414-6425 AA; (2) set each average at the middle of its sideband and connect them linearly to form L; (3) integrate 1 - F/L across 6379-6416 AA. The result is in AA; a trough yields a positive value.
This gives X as 1.02 AA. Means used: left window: 5.06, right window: 5.05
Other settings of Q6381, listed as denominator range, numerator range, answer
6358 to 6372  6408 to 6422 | 1.12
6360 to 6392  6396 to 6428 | 1.07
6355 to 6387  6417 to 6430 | 1.01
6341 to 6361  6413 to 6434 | 1.06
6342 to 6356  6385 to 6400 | 1.07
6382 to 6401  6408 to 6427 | 1.03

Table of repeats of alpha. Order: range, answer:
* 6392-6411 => 6.06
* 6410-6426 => 5.51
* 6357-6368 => 5.47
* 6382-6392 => 5.17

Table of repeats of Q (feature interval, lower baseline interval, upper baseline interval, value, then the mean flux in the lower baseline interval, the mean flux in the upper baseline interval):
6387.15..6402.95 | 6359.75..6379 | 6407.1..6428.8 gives -0.5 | 4.7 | 4.9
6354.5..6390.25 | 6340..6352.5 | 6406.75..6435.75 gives -0.7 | 4.62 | 4.81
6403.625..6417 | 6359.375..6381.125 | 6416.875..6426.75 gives 0.2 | 4.71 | 5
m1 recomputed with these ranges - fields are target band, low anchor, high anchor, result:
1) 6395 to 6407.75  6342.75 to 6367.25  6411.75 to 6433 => -1.15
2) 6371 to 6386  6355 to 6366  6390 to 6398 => -0.55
